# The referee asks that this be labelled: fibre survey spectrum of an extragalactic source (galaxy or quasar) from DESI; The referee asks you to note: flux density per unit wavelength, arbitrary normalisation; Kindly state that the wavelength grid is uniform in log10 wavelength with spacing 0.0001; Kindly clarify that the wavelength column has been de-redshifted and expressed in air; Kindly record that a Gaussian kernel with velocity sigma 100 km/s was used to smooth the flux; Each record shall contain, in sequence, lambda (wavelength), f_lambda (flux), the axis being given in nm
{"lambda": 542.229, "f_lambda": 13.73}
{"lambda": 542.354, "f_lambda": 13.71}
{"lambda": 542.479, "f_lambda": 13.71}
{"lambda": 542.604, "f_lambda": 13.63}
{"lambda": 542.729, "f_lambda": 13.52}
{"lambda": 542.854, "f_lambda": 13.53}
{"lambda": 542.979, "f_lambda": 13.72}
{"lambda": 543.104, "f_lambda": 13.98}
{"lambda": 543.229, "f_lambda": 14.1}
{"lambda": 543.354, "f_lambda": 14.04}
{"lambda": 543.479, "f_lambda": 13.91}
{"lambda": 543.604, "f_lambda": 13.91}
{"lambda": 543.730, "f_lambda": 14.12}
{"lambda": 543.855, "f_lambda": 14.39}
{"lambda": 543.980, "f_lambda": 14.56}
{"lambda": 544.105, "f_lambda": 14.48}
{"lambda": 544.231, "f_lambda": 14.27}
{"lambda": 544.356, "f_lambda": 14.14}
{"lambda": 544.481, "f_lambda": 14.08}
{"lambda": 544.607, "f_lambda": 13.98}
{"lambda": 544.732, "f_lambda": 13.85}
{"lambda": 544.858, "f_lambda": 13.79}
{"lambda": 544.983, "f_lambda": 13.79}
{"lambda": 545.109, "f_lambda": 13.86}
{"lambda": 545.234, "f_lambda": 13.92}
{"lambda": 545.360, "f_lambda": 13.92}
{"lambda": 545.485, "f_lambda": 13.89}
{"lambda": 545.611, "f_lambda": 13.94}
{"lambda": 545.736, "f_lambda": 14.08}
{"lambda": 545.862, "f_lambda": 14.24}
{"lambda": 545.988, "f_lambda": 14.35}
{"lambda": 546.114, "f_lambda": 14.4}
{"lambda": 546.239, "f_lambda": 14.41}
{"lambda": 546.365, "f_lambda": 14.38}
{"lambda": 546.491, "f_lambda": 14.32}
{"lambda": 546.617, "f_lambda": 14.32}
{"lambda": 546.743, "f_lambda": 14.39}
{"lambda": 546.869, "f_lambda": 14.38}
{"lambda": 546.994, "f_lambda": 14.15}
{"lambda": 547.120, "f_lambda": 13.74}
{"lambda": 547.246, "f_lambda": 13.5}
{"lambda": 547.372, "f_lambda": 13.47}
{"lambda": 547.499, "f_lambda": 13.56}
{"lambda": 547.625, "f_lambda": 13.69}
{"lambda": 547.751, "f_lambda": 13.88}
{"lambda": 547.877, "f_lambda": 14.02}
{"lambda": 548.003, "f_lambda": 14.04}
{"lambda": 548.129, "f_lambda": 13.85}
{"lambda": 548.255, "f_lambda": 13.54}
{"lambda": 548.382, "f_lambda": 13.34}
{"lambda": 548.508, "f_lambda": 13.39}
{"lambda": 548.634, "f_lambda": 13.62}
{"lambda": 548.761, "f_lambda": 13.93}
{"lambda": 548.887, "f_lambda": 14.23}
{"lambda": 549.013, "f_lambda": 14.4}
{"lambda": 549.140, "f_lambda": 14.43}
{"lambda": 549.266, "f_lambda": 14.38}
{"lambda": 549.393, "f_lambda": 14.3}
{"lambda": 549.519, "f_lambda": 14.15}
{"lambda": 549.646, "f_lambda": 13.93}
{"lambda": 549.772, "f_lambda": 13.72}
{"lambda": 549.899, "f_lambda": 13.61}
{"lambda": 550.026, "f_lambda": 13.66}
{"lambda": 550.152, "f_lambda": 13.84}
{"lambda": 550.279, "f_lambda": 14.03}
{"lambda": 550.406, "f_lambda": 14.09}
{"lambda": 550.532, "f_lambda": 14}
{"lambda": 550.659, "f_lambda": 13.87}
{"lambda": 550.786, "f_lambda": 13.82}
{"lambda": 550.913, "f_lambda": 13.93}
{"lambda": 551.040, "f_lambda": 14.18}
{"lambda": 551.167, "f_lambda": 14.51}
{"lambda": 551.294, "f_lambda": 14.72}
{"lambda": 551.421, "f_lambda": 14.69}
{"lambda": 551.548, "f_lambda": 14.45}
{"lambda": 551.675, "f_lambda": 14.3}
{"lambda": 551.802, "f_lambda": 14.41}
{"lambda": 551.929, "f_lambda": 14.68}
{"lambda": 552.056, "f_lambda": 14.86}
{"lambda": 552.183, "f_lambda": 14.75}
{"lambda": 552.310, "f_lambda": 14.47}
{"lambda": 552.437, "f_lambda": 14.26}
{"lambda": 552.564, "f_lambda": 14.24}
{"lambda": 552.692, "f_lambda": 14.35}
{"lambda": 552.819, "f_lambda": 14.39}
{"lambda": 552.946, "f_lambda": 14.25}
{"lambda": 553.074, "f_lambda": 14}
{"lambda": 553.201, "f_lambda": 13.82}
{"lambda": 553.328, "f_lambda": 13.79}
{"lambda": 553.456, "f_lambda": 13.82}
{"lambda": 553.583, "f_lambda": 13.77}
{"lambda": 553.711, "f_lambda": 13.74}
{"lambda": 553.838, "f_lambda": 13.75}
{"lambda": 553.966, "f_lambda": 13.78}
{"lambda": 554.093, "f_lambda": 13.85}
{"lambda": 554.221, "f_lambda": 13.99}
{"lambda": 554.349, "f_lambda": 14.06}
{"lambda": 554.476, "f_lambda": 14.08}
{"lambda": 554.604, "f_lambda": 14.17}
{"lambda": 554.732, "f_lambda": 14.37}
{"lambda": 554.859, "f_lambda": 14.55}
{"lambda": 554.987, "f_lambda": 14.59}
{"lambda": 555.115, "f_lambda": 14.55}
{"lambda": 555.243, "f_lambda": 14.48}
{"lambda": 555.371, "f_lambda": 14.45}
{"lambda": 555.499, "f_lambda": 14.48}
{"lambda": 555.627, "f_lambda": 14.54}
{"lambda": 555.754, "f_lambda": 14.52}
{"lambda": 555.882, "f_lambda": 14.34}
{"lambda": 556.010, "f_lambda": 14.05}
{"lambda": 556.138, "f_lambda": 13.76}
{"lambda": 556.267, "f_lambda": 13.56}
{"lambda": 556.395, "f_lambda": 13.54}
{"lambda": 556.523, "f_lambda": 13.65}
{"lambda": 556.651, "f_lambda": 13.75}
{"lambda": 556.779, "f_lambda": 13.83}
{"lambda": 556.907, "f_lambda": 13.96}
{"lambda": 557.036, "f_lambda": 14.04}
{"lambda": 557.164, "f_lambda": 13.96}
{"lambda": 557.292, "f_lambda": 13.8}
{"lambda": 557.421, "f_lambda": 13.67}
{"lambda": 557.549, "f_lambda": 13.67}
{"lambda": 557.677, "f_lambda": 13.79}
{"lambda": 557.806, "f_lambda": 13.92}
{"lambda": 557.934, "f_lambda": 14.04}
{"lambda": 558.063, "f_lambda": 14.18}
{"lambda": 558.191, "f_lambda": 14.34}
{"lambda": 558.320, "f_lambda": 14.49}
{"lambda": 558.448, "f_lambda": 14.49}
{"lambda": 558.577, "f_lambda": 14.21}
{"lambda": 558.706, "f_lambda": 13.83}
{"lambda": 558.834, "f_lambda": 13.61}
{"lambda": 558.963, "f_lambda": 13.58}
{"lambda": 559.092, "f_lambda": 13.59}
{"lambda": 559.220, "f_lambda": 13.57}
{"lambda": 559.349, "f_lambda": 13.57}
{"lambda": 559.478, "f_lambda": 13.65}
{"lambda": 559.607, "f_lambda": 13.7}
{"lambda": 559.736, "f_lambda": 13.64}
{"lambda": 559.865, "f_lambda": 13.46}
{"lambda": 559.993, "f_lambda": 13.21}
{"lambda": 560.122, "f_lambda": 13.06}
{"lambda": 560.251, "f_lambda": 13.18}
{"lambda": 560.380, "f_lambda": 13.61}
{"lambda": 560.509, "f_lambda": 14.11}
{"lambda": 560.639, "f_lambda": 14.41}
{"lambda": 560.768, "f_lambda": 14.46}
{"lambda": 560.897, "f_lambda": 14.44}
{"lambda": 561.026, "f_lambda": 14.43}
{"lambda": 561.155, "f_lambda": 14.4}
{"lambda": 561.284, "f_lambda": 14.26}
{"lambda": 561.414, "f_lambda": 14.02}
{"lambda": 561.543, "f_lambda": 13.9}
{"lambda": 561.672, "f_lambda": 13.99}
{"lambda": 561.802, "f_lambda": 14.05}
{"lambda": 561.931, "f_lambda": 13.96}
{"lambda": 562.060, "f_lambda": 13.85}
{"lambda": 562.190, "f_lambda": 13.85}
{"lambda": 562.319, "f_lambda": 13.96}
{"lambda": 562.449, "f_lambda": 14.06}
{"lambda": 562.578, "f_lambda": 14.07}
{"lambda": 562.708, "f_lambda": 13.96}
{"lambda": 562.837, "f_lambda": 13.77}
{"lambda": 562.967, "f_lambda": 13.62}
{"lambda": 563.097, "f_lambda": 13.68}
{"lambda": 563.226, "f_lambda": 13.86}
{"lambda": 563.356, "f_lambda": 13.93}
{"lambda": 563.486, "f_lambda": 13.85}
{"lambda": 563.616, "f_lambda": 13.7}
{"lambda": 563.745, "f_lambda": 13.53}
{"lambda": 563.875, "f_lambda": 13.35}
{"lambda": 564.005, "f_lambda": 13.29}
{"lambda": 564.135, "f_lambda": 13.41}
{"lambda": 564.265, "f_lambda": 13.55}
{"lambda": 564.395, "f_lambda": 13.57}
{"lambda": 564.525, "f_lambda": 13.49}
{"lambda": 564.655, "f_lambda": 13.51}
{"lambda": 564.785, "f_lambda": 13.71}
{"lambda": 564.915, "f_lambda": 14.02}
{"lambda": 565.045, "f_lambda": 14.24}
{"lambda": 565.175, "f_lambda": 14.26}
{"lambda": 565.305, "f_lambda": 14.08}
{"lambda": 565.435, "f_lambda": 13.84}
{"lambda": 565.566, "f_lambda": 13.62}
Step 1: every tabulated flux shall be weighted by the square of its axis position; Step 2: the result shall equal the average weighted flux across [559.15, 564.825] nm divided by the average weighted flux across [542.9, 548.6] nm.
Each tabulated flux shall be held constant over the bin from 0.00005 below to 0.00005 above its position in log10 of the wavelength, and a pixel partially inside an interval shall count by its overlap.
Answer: 1.04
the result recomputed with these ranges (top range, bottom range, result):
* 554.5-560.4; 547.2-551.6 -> 1.03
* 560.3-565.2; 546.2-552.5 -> 1.03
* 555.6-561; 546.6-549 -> 1.04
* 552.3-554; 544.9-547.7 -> 1.02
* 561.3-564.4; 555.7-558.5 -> 1.01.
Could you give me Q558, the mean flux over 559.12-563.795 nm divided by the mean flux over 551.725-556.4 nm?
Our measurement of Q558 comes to 0.98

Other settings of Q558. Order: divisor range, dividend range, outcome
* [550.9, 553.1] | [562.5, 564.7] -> 0.95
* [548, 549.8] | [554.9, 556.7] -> 1.02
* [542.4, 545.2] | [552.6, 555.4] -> 1.01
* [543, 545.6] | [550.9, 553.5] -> 1.02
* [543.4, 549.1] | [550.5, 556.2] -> 1.02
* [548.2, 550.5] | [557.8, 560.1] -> 0.99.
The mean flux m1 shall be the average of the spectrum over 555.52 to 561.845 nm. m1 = 13.9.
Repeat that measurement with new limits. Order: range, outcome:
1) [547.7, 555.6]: 14.1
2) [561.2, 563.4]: 13.9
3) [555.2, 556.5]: 14.1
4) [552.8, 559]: 14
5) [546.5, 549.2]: 13.9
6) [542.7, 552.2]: 14.1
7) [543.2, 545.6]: 14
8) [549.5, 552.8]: 14.2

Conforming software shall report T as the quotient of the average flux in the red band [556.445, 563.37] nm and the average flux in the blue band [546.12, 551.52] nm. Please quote 1.0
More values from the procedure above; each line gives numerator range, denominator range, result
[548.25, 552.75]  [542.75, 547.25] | 1.00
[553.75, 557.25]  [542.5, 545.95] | 1.01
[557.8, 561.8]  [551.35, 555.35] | 0.98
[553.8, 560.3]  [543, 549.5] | 0.99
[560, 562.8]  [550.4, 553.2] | 0.98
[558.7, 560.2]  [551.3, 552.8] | 0.93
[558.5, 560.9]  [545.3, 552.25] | 0.97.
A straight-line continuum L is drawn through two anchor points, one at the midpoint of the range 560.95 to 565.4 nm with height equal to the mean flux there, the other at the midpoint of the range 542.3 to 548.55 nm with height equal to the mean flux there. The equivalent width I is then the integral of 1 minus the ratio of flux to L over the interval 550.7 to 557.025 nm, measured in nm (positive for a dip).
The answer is -0.12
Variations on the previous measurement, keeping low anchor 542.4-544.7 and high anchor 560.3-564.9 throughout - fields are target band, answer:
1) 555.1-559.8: -0.02 nm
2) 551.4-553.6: -0.06 nm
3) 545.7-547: -0.03 nm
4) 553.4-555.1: -0.02 nm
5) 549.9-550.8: 0.00 nm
